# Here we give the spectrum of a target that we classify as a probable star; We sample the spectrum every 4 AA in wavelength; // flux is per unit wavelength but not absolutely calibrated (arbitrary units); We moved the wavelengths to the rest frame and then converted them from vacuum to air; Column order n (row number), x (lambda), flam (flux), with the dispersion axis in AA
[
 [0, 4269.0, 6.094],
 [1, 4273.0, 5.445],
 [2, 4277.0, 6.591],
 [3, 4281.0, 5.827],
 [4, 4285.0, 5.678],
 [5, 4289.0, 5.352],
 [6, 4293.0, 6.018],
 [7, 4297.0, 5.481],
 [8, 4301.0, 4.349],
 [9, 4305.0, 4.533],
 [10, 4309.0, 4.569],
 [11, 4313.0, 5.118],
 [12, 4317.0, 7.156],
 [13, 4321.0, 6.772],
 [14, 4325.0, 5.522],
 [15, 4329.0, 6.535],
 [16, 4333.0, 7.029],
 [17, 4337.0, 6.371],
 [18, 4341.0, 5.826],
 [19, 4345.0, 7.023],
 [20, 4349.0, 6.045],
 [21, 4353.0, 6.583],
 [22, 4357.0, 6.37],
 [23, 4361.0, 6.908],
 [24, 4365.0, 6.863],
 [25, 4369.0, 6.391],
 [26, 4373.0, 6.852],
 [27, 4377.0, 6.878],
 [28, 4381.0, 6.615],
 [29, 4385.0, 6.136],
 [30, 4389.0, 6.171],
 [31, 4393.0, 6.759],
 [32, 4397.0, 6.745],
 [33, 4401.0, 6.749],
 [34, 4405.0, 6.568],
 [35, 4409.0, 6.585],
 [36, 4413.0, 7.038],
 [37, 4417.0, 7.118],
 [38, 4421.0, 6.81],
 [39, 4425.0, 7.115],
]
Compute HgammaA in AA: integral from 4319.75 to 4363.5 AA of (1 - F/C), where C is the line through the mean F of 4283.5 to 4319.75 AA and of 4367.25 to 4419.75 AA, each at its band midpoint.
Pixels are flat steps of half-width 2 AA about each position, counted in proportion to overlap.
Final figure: -3.8 AA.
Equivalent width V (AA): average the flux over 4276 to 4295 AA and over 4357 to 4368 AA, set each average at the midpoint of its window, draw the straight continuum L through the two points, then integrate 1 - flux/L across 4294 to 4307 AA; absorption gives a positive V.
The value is 2.5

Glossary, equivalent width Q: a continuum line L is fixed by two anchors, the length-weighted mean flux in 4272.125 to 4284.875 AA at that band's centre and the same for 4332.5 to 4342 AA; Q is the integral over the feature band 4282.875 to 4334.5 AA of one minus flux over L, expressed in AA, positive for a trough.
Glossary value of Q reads 4.1 AA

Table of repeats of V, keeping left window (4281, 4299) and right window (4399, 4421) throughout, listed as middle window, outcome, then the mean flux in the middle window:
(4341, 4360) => -0.66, 6.45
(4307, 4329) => 0.14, 5.89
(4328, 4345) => -1.12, 6.5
